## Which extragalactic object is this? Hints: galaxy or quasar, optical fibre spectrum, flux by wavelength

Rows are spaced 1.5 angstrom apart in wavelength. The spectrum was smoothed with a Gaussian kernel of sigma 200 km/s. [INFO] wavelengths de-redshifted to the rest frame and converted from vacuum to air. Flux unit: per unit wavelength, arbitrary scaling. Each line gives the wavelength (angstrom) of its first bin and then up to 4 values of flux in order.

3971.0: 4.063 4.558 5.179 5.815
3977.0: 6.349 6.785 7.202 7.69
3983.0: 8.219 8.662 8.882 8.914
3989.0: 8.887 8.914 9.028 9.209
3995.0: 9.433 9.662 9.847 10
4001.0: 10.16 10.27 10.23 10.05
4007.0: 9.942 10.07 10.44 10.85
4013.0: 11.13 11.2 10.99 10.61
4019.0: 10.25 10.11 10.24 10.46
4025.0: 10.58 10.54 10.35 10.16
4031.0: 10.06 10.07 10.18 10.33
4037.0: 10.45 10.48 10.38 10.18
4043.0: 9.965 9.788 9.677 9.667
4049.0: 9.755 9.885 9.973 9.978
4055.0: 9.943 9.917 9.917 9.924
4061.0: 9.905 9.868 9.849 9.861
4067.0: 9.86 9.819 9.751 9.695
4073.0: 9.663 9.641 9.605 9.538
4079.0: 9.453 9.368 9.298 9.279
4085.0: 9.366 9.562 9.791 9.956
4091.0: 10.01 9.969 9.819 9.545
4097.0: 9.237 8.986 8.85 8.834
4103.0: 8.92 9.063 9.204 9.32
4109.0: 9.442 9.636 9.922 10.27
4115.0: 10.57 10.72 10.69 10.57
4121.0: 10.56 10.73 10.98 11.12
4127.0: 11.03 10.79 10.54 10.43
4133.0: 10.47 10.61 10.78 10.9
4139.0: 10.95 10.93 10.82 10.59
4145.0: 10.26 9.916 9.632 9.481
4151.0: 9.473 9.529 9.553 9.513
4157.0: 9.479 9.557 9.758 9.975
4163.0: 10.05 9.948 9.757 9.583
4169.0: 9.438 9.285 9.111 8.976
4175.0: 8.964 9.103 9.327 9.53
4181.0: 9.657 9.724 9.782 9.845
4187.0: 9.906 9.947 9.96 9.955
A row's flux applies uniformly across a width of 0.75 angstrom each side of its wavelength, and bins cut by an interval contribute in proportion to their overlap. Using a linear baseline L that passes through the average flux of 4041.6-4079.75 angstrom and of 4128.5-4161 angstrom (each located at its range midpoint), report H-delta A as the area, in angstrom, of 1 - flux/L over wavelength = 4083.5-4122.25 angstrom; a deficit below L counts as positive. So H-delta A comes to 1.0 angstrom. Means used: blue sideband 9.8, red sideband 10.2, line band 9.72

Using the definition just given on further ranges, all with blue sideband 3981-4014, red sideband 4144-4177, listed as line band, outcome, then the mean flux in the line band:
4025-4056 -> -1.7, 10.1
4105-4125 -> -1.3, 10.2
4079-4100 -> 0.1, 9.52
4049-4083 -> -0.6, 9.76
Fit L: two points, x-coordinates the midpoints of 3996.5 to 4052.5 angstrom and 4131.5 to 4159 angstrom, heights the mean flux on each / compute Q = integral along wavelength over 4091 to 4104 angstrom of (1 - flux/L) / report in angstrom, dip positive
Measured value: 1.1 angstrom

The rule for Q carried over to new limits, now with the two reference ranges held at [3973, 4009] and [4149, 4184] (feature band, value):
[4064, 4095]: -1.92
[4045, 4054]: -0.86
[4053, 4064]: -1.11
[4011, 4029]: -3.62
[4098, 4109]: 0.20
